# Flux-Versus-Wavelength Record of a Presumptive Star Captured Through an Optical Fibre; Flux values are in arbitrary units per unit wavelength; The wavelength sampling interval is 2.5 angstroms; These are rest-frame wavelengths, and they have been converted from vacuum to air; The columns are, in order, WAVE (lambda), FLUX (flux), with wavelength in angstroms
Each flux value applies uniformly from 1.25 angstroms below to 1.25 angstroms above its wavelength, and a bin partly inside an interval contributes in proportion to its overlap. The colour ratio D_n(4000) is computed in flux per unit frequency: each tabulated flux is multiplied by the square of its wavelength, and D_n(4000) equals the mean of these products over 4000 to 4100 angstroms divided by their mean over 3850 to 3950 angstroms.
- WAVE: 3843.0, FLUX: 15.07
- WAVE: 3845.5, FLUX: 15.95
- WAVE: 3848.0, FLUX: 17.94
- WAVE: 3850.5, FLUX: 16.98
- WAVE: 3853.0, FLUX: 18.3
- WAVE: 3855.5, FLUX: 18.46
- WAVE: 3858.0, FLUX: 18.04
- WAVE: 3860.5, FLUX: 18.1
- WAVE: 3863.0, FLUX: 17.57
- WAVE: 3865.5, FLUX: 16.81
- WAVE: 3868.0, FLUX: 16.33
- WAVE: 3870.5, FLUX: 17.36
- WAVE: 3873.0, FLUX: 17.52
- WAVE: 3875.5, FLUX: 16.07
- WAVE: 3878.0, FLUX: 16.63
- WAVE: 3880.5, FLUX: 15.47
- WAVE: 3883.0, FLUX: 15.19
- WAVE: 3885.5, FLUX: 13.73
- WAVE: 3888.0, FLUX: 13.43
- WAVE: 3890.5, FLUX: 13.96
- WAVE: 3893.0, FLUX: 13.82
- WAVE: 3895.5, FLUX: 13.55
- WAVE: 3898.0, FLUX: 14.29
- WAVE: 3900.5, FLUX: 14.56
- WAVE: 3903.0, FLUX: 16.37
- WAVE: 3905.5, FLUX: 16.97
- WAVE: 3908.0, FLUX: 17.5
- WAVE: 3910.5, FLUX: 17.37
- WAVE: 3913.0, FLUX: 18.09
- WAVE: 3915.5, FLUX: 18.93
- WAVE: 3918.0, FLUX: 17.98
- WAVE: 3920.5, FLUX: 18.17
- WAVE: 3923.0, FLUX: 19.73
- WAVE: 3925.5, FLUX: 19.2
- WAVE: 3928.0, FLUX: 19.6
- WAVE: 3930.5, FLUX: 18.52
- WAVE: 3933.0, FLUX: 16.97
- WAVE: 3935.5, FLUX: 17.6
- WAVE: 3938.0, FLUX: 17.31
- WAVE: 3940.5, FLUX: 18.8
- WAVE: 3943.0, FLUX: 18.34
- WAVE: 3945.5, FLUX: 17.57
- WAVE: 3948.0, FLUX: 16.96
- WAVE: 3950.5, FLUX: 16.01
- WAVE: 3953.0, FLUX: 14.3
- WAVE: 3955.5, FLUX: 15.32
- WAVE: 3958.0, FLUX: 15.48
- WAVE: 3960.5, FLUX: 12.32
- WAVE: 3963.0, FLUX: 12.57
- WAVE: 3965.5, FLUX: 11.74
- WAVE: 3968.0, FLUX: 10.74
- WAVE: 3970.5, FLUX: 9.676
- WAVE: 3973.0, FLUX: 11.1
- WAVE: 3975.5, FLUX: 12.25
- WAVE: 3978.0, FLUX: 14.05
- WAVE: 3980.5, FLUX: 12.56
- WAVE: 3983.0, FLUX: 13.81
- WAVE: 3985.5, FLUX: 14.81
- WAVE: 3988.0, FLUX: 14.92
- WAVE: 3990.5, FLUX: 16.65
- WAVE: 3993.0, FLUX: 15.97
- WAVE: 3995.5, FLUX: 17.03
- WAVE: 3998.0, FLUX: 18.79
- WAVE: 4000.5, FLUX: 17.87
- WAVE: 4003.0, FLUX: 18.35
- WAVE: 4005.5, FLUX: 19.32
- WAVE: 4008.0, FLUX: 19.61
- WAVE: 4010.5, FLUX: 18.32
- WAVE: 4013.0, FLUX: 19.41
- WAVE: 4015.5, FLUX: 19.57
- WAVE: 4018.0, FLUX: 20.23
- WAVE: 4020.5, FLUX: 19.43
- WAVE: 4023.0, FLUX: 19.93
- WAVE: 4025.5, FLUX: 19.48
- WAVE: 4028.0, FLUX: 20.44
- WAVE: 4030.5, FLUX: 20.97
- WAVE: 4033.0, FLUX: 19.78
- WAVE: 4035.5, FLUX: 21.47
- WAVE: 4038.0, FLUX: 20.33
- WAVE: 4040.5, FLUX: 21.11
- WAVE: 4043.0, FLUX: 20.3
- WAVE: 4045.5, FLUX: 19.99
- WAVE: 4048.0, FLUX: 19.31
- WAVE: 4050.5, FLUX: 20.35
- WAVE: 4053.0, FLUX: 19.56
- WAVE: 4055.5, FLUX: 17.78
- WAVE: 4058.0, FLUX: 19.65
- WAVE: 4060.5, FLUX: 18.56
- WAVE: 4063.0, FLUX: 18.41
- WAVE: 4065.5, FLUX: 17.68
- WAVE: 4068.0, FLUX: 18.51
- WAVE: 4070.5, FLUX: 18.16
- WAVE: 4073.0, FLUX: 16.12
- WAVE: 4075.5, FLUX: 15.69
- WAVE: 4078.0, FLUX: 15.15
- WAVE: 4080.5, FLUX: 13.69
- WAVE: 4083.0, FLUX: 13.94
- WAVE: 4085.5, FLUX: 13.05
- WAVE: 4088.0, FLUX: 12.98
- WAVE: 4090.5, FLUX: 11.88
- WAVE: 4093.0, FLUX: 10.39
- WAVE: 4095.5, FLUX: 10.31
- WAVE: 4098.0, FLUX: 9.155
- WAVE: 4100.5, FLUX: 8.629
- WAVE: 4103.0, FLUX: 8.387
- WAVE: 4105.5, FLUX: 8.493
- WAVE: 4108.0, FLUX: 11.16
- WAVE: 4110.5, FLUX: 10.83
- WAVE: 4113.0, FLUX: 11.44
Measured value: 1.1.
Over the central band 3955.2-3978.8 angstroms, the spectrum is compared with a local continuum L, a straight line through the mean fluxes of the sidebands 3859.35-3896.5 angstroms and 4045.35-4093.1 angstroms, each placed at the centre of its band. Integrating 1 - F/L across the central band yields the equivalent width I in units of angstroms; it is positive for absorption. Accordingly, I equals 5.5 angstroms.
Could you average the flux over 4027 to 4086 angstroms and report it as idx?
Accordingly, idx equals 18.4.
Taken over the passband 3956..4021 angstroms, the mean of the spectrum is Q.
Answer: 15.6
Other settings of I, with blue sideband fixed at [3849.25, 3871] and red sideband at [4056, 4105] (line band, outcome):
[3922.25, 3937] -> -1.8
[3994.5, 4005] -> -1.8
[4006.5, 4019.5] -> -3.6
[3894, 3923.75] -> -0.2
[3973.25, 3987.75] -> 2.1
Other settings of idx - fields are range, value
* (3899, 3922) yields 17.3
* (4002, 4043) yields 19.9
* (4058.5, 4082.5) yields 16.9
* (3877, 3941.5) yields 16.7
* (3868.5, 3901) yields 15.1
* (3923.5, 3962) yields 17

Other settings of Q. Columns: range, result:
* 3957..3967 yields 12.9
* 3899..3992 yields 15.8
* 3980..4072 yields 18.6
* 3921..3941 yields 18.4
